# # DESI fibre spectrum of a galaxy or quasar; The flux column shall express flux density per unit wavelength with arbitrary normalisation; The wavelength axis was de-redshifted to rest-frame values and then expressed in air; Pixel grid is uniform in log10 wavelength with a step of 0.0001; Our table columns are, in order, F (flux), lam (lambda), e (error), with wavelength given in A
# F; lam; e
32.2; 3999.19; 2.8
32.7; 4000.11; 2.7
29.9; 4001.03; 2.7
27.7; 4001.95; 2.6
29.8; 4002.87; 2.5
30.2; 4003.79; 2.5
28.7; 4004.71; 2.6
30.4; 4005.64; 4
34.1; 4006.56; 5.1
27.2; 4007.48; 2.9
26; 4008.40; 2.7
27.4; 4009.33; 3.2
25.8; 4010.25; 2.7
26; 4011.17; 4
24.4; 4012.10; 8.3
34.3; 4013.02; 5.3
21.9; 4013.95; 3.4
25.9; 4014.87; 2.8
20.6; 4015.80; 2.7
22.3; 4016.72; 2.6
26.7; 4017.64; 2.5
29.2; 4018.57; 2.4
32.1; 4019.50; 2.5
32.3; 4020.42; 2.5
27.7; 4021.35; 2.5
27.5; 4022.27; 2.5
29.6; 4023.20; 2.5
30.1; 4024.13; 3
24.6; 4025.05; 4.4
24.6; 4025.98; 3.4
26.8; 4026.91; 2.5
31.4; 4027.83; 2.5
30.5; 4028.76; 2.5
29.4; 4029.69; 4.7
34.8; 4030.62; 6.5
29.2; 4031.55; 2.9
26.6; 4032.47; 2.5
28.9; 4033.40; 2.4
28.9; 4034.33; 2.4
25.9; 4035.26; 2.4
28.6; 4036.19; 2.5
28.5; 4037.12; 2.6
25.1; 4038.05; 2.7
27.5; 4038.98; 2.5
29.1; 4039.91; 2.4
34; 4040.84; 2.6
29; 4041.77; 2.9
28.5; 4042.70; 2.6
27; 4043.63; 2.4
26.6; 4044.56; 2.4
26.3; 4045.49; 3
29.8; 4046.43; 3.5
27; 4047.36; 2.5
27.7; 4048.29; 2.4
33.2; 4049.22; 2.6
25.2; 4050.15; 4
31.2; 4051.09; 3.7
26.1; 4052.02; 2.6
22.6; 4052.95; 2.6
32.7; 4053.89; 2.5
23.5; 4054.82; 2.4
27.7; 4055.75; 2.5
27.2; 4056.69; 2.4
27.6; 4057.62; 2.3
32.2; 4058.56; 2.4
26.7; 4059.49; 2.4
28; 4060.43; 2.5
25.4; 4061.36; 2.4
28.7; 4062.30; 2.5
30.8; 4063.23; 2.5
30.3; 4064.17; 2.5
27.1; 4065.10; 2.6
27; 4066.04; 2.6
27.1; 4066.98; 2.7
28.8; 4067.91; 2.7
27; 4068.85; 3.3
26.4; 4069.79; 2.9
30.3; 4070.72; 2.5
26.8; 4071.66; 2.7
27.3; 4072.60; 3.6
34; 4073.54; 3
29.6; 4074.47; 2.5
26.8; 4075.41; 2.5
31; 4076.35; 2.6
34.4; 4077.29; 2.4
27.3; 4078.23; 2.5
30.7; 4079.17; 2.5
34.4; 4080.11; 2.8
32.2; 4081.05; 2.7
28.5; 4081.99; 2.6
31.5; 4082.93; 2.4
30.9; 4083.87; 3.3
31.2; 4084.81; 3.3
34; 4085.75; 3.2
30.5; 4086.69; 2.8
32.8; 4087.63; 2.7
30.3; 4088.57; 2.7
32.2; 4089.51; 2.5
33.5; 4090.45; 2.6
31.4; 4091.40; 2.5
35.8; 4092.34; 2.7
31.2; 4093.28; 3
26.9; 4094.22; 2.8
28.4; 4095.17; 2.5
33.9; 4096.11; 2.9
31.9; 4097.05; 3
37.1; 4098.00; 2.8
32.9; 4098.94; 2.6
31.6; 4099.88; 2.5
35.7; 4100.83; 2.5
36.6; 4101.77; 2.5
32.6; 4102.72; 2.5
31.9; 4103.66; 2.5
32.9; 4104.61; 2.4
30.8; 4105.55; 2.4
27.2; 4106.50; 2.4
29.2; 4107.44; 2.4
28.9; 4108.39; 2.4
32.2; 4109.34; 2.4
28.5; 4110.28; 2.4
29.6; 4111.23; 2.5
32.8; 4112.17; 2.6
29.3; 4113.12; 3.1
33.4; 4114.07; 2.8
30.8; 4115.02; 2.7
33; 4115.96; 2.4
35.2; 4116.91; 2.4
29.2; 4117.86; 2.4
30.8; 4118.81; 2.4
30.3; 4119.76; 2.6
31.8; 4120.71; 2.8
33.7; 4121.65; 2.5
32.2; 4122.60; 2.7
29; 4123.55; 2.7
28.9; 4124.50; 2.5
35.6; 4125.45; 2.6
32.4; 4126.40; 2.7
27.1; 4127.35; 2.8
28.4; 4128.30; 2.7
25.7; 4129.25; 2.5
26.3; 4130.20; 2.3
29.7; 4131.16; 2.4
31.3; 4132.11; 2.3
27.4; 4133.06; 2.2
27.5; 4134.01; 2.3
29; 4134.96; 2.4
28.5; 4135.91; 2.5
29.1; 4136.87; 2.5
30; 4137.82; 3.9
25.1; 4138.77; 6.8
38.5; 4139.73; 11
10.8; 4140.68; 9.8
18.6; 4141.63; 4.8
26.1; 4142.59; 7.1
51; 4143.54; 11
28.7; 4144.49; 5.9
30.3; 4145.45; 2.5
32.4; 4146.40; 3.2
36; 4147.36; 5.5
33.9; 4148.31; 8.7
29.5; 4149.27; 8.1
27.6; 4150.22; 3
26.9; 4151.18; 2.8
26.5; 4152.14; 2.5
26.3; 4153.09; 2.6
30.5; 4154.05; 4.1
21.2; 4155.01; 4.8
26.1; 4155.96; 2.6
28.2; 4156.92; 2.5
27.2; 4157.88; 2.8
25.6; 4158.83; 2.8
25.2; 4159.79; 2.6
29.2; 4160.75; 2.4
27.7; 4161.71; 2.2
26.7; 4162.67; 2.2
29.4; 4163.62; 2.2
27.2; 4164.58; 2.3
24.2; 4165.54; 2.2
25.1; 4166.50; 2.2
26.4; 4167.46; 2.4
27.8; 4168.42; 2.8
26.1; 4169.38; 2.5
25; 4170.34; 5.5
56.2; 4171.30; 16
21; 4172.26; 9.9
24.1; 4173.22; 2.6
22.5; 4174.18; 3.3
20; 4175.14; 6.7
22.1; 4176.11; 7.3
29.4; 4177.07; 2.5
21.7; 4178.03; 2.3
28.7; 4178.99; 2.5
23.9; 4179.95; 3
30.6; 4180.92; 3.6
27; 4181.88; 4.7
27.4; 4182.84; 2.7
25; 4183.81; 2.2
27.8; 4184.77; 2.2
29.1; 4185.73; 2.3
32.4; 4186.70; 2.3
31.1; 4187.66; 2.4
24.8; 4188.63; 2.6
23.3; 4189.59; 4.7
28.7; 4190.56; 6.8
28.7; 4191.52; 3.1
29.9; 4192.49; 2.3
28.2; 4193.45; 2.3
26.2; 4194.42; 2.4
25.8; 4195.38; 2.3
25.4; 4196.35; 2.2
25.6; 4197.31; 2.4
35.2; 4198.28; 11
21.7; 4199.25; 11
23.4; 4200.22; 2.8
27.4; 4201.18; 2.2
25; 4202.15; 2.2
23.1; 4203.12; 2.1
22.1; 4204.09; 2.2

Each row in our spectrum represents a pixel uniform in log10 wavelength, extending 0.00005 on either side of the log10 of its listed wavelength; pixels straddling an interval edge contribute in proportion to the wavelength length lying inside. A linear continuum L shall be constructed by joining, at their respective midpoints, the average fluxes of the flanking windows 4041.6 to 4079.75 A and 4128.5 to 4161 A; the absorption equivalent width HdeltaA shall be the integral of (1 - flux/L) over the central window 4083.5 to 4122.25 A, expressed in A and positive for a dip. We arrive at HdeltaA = -4.6 A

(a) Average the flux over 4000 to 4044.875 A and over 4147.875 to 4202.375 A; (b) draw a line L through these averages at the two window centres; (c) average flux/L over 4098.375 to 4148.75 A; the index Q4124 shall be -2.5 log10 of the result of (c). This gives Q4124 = -0.114 mag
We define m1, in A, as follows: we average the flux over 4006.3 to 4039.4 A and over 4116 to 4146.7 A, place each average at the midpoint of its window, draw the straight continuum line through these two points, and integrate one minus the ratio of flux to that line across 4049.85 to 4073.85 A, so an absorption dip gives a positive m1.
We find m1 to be 0.4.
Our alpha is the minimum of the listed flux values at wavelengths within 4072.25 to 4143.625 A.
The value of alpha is 10.8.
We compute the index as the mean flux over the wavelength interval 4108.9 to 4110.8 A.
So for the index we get 30.3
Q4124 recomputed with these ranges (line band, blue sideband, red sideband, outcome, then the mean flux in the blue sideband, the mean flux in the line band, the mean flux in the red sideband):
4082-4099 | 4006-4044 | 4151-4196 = -0.16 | 28.1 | 31.9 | 27.1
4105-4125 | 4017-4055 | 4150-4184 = -0.13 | 28.4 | 30.8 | 26.8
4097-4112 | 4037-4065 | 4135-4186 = -0.14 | 28.2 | 31.9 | 27.8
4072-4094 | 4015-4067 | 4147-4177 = -0.13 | 28.1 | 31.3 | 27.5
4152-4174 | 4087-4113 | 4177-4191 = 0.04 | 31.8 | 27.5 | 27.3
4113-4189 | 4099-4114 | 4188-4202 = 0.02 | 31.4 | 28.6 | 26.7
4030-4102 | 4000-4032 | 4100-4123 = 0.01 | 28.3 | 29.7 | 31.6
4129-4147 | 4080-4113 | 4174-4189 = 0.01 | 31.7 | 28.8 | 26.5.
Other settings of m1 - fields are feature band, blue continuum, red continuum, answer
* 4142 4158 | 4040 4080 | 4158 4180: -1.6 A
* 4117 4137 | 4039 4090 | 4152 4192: -1.3 A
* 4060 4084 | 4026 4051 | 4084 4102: 1.3 A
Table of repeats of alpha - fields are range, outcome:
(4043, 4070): 22.6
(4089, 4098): 26.9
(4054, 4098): 23.5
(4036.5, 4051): 25.1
